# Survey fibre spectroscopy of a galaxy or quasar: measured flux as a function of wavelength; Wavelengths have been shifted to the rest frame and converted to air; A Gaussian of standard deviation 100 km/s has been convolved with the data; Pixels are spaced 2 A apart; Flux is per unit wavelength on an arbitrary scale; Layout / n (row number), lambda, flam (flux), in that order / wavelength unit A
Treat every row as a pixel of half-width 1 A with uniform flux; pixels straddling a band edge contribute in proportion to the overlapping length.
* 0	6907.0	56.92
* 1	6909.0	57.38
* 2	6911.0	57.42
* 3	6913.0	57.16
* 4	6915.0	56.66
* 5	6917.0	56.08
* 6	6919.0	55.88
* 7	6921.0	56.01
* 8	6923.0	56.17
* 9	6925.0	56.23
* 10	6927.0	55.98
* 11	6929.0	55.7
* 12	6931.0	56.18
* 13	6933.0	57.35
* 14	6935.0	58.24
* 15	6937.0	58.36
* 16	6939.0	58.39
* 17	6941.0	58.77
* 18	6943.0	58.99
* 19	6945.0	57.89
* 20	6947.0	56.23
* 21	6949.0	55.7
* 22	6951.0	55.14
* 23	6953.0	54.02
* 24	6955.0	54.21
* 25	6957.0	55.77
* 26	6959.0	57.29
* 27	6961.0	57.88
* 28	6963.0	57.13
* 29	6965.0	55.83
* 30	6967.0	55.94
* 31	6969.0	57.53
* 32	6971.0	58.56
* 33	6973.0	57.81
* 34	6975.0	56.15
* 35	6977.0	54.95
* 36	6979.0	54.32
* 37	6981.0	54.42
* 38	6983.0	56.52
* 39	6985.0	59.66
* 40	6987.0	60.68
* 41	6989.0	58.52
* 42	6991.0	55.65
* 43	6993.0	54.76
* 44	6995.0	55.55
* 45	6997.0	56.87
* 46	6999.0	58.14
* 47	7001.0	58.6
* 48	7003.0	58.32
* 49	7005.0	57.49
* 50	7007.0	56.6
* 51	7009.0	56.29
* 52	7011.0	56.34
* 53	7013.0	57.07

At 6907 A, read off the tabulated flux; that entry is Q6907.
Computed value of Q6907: 56.92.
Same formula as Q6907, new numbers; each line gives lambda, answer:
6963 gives 57.13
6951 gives 55.14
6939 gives 58.39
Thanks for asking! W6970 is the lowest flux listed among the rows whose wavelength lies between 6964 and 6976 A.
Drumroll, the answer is 55.83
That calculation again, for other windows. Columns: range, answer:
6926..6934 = 55.7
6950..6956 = 54.02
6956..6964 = 55.77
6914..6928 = 55.88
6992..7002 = 54.76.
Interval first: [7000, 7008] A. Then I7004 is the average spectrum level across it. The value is 57.8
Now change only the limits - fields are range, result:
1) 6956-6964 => 57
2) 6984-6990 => 59.6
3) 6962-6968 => 56.3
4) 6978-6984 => 55.1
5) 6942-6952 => 56.8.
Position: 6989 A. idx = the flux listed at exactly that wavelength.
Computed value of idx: 58.52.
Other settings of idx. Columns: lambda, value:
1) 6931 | 56.18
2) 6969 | 57.53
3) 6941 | 58.77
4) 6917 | 56.08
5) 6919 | 55.88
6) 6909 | 57.38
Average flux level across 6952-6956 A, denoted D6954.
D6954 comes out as 54.1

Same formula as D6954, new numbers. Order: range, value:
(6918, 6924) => 56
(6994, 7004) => 57.5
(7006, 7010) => 56.4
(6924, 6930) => 56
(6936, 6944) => 58.6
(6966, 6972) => 57.3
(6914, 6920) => 56.2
